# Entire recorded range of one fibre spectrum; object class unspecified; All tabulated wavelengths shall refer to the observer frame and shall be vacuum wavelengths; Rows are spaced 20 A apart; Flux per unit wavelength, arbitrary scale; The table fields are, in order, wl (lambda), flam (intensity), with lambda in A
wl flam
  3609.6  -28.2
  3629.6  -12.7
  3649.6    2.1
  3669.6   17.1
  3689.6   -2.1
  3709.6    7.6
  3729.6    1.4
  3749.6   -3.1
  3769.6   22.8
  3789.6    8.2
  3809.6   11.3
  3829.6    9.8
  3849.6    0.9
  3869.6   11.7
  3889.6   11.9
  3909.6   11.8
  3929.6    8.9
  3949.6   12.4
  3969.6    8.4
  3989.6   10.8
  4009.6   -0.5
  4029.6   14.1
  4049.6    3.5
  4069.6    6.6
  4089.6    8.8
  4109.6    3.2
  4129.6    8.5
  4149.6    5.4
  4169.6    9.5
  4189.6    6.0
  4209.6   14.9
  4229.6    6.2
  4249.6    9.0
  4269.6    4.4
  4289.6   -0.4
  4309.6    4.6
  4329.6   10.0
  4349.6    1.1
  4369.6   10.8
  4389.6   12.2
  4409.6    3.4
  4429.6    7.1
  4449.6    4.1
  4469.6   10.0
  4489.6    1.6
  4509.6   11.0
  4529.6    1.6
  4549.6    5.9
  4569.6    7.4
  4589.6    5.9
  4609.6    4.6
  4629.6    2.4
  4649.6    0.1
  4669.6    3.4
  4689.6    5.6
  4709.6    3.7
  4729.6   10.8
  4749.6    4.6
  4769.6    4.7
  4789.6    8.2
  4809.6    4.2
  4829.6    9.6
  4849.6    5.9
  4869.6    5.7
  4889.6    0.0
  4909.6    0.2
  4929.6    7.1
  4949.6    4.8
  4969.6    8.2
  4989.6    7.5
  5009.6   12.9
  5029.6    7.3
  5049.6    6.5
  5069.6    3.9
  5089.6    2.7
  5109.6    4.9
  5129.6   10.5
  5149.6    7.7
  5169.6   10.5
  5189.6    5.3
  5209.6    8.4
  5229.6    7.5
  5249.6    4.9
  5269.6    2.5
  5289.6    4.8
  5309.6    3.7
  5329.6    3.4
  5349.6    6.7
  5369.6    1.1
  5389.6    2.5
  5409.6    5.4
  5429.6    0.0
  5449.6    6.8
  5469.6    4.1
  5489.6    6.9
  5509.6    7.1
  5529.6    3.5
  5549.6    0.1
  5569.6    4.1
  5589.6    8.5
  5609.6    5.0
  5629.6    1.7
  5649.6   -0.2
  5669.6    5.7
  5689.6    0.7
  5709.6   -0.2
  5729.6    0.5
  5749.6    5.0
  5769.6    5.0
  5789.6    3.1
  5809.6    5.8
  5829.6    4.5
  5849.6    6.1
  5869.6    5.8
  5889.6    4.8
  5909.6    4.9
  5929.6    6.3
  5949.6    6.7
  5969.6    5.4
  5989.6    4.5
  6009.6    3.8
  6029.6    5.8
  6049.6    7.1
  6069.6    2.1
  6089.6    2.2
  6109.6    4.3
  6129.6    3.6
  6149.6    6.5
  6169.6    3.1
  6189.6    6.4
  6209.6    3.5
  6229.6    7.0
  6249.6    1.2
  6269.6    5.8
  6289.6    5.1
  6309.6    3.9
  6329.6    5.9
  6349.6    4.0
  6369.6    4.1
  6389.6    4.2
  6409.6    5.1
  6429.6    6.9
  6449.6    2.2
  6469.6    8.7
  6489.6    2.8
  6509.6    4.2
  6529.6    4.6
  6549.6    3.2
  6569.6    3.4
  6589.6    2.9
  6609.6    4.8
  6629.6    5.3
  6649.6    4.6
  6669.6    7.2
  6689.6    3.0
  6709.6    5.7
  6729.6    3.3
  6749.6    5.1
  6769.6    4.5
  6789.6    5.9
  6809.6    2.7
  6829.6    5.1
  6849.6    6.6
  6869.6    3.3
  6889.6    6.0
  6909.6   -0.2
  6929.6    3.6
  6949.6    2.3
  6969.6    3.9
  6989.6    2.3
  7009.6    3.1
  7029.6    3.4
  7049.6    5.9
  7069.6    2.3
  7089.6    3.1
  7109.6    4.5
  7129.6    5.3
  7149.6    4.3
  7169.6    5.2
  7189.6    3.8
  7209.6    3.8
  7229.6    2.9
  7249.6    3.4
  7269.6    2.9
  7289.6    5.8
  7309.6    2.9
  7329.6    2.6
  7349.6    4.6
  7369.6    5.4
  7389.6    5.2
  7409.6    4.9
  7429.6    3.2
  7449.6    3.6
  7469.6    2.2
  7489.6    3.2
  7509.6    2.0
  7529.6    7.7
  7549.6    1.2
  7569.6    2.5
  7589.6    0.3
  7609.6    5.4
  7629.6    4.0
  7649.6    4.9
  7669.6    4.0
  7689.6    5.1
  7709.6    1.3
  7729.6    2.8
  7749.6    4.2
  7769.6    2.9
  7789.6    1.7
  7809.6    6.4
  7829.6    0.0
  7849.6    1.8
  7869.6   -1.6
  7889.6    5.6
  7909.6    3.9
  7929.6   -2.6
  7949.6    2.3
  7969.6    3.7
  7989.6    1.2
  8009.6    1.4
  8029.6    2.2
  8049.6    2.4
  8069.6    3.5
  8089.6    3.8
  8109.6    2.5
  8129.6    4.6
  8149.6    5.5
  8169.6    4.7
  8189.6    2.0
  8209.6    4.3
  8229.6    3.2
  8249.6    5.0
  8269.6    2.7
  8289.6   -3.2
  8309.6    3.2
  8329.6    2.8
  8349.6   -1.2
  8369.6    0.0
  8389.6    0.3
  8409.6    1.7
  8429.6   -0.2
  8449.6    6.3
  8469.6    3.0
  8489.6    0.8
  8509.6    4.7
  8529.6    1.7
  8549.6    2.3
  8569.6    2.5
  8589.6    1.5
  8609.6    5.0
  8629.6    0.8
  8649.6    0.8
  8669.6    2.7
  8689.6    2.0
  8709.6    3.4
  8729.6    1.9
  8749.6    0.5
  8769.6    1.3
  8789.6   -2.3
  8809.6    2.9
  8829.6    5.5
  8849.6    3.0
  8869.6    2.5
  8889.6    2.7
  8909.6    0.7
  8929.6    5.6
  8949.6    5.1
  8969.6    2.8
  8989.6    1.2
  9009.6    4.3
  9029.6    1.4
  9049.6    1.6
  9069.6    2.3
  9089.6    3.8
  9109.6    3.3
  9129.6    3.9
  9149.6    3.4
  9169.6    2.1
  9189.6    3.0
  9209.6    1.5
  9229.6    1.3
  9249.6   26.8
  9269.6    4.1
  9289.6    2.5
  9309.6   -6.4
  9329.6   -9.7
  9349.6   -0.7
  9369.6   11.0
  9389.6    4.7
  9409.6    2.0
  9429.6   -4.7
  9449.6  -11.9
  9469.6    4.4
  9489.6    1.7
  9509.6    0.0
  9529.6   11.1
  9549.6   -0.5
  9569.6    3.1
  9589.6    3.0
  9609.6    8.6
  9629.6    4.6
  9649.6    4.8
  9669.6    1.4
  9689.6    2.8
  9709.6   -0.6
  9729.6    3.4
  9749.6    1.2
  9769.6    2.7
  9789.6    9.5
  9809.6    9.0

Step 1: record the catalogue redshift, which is 1.481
